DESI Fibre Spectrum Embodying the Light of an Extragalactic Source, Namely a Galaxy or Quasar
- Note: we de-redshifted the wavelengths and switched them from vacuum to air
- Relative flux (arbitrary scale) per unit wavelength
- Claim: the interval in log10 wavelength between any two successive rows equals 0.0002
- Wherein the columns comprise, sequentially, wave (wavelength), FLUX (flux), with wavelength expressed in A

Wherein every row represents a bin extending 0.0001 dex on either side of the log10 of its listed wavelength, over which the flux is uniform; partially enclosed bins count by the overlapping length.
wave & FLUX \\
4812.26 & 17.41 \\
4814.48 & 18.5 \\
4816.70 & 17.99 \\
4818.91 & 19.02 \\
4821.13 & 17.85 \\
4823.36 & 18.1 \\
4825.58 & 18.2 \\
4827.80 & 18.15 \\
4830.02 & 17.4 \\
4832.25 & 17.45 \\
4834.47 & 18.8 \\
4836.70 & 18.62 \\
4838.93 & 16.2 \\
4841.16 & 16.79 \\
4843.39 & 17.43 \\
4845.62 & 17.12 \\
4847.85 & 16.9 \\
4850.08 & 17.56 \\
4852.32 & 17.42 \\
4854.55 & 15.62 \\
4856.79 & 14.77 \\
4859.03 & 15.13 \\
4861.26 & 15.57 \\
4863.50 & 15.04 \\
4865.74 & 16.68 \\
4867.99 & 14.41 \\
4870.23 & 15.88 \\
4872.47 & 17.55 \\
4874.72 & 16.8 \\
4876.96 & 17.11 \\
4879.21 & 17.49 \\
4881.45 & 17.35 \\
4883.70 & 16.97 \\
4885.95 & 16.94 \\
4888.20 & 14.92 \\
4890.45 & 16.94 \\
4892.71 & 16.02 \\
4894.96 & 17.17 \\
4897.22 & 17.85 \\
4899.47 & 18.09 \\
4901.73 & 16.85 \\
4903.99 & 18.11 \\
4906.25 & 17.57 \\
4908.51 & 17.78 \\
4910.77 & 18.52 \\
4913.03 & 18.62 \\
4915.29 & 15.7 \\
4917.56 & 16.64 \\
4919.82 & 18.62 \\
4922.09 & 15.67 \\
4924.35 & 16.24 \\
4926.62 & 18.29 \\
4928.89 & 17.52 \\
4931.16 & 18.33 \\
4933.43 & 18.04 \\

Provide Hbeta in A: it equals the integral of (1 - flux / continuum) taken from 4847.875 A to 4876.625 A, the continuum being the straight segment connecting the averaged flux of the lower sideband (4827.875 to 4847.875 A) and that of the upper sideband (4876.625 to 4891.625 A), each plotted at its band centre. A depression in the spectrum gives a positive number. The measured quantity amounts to 1.7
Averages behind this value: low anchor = 17.5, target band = 16.1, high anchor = 16.8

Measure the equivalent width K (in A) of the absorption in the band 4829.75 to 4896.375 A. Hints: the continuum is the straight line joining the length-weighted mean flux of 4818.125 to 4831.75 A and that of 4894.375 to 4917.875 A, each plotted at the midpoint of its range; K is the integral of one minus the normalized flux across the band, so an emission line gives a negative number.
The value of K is 4.37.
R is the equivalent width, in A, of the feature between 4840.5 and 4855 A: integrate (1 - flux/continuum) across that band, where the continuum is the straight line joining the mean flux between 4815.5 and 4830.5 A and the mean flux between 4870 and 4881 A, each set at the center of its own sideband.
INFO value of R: 0.5 A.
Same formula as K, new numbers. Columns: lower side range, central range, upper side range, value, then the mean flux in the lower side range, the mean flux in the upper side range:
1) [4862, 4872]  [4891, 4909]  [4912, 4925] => -1.02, 15.6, 16.9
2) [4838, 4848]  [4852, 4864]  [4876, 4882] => 1.11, 16.9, 17.3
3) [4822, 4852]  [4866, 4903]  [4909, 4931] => 1.46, 17.6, 17.4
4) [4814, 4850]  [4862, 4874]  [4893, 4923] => 1.15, 17.8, 17.4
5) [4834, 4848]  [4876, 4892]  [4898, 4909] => 0.72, 17.4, 17.7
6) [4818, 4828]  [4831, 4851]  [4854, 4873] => -0.44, 18.2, 15.6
